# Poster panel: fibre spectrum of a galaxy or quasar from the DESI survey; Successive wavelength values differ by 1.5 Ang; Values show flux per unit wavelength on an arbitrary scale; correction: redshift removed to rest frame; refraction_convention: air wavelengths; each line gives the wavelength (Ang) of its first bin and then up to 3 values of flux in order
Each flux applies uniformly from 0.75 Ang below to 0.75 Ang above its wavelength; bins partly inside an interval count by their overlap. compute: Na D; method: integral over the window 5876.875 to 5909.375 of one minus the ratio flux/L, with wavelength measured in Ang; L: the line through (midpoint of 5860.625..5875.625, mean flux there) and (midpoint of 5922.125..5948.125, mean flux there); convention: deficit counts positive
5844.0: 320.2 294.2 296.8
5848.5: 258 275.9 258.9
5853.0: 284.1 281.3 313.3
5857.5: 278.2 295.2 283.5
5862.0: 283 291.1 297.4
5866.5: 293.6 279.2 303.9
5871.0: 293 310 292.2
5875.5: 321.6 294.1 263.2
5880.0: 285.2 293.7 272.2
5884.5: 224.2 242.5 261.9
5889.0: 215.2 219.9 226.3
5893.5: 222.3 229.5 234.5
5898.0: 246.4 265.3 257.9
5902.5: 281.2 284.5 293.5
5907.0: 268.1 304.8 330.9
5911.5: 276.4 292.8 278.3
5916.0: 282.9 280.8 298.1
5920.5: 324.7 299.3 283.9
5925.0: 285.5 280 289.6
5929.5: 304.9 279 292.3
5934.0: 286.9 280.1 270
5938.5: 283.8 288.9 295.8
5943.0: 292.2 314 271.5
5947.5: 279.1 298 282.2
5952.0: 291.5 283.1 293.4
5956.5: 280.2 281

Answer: 3.8 Ang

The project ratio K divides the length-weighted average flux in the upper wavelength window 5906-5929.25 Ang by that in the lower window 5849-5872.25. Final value 1.02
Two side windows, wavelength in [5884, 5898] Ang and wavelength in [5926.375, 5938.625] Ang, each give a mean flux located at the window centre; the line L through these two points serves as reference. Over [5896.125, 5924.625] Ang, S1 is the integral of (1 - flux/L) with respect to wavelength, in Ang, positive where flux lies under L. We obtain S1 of -3.0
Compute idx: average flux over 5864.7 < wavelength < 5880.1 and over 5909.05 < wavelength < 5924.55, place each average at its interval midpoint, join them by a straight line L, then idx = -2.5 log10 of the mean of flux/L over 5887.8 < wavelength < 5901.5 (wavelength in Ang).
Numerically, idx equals 0.24 mag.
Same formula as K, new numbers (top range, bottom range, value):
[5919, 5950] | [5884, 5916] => 1.11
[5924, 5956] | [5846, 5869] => 1.01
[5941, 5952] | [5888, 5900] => 1.25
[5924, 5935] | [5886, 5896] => 1.25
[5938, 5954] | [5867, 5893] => 1.07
